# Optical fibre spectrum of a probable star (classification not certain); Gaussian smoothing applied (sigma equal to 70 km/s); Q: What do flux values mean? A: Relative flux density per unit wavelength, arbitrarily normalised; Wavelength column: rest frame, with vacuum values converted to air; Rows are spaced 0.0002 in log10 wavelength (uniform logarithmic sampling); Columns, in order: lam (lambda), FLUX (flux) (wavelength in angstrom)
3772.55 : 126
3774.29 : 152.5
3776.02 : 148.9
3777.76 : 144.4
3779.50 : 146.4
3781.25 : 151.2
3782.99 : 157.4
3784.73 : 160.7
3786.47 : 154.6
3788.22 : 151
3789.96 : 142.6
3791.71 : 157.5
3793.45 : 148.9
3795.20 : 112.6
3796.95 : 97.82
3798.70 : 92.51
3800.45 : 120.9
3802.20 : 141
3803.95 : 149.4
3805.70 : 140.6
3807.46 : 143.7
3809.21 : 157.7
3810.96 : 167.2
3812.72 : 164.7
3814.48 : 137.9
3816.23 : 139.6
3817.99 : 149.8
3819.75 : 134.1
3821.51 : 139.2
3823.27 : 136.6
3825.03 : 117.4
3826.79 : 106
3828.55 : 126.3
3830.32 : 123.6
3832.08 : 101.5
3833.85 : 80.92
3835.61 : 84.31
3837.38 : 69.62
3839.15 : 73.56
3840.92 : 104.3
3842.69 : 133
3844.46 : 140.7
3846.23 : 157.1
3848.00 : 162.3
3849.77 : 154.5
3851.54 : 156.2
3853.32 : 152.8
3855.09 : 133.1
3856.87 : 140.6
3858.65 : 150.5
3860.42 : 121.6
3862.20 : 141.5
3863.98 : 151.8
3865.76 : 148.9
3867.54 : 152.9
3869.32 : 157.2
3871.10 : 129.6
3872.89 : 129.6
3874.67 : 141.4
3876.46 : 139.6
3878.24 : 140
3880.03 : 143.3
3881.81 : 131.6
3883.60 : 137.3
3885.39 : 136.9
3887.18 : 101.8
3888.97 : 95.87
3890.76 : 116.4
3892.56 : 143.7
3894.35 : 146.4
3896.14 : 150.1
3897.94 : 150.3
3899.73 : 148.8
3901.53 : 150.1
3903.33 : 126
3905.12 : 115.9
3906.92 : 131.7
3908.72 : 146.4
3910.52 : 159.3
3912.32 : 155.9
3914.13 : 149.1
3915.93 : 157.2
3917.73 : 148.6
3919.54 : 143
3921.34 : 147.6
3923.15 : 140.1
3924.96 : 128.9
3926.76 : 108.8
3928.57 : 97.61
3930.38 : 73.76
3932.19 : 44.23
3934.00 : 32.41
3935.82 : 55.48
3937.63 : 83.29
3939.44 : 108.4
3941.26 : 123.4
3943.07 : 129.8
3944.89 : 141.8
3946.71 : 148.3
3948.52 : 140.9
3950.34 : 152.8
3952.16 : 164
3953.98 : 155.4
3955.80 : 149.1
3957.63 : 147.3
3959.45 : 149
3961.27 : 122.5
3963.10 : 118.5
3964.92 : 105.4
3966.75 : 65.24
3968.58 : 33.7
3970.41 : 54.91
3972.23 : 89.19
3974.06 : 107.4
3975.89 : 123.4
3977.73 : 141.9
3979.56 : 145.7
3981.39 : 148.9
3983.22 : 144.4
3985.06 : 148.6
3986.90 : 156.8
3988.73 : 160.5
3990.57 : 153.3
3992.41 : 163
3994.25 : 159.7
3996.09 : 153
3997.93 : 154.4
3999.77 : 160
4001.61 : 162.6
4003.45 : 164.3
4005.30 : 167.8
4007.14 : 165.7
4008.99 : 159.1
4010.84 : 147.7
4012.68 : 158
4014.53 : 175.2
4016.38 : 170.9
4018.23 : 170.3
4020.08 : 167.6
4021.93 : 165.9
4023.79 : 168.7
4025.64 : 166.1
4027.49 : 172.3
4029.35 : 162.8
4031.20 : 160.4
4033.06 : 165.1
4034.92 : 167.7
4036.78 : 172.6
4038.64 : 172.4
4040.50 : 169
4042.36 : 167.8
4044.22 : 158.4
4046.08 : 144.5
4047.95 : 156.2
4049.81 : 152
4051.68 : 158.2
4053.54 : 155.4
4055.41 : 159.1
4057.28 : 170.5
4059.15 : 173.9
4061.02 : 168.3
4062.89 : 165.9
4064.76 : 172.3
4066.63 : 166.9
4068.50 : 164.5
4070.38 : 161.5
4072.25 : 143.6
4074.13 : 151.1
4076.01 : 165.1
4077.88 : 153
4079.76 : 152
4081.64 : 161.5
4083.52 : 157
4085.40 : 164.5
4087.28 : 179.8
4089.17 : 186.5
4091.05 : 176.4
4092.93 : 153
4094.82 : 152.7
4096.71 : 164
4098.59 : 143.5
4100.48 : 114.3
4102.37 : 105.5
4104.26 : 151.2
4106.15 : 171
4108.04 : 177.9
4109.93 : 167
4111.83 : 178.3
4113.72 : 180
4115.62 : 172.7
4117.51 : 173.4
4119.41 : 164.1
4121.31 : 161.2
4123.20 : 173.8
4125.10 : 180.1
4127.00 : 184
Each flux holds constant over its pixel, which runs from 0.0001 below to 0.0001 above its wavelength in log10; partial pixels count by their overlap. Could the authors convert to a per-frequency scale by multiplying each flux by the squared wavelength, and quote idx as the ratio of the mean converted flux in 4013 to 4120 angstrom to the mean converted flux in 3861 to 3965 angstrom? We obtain 1.3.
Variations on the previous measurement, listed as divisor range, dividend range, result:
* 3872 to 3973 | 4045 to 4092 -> 1.41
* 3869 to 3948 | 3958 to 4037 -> 1.21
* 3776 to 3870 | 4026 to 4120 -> 1.36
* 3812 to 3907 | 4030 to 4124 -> 1.36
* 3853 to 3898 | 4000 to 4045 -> 1.30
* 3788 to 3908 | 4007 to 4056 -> 1.34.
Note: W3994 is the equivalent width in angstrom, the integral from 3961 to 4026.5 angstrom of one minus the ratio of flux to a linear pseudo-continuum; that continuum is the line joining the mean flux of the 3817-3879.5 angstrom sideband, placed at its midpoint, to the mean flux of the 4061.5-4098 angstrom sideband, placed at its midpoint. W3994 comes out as 3.8 angstrom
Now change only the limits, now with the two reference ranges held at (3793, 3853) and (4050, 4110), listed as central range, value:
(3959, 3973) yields 5.30 angstrom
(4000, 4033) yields -2.87 angstrom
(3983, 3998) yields -0.68 angstrom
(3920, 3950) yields 7.19 angstrom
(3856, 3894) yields -0.37 angstrom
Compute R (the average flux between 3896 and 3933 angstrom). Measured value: 132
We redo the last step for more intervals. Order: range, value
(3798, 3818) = 142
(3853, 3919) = 140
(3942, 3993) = 131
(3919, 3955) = 116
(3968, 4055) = 153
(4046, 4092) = 163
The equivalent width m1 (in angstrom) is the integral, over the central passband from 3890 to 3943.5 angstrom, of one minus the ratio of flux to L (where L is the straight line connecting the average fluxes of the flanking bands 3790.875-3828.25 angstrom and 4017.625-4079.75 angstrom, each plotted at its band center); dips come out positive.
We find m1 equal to 8.7 angstrom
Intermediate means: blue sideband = 136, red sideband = 163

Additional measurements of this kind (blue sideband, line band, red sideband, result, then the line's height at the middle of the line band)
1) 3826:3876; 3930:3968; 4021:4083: 8.1 angstrom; 146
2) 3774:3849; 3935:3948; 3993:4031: 3.3 angstrom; 153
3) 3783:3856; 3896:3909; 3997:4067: 0.5 angstrom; 145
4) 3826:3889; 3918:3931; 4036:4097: 1.7 angstrom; 140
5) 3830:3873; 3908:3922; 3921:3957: -3.6 angstrom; 120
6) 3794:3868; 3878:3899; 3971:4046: 1.0 angstrom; 139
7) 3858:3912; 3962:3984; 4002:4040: 7.0 angstrom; 156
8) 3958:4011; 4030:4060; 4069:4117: -2.8 angstrom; 149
